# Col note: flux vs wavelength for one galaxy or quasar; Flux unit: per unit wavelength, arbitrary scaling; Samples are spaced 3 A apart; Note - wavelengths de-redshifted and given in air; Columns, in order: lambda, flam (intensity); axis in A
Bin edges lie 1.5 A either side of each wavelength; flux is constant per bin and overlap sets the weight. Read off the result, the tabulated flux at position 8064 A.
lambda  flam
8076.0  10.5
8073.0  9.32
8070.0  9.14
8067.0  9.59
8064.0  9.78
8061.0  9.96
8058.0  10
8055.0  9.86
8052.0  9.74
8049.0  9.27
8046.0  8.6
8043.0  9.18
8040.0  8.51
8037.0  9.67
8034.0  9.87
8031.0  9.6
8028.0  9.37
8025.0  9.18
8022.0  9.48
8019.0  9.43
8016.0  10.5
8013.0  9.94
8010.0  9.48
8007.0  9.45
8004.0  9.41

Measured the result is 9.78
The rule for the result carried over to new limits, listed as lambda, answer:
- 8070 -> 9.14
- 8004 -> 9.41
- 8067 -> 9.59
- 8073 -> 9.32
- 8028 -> 9.37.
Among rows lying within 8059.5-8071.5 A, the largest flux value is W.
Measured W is 9.96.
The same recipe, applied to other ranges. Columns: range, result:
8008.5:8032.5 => 10.5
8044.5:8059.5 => 10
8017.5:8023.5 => 9.48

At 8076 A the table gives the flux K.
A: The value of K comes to 10.5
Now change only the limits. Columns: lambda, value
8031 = 9.6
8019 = 9.43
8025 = 9.18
